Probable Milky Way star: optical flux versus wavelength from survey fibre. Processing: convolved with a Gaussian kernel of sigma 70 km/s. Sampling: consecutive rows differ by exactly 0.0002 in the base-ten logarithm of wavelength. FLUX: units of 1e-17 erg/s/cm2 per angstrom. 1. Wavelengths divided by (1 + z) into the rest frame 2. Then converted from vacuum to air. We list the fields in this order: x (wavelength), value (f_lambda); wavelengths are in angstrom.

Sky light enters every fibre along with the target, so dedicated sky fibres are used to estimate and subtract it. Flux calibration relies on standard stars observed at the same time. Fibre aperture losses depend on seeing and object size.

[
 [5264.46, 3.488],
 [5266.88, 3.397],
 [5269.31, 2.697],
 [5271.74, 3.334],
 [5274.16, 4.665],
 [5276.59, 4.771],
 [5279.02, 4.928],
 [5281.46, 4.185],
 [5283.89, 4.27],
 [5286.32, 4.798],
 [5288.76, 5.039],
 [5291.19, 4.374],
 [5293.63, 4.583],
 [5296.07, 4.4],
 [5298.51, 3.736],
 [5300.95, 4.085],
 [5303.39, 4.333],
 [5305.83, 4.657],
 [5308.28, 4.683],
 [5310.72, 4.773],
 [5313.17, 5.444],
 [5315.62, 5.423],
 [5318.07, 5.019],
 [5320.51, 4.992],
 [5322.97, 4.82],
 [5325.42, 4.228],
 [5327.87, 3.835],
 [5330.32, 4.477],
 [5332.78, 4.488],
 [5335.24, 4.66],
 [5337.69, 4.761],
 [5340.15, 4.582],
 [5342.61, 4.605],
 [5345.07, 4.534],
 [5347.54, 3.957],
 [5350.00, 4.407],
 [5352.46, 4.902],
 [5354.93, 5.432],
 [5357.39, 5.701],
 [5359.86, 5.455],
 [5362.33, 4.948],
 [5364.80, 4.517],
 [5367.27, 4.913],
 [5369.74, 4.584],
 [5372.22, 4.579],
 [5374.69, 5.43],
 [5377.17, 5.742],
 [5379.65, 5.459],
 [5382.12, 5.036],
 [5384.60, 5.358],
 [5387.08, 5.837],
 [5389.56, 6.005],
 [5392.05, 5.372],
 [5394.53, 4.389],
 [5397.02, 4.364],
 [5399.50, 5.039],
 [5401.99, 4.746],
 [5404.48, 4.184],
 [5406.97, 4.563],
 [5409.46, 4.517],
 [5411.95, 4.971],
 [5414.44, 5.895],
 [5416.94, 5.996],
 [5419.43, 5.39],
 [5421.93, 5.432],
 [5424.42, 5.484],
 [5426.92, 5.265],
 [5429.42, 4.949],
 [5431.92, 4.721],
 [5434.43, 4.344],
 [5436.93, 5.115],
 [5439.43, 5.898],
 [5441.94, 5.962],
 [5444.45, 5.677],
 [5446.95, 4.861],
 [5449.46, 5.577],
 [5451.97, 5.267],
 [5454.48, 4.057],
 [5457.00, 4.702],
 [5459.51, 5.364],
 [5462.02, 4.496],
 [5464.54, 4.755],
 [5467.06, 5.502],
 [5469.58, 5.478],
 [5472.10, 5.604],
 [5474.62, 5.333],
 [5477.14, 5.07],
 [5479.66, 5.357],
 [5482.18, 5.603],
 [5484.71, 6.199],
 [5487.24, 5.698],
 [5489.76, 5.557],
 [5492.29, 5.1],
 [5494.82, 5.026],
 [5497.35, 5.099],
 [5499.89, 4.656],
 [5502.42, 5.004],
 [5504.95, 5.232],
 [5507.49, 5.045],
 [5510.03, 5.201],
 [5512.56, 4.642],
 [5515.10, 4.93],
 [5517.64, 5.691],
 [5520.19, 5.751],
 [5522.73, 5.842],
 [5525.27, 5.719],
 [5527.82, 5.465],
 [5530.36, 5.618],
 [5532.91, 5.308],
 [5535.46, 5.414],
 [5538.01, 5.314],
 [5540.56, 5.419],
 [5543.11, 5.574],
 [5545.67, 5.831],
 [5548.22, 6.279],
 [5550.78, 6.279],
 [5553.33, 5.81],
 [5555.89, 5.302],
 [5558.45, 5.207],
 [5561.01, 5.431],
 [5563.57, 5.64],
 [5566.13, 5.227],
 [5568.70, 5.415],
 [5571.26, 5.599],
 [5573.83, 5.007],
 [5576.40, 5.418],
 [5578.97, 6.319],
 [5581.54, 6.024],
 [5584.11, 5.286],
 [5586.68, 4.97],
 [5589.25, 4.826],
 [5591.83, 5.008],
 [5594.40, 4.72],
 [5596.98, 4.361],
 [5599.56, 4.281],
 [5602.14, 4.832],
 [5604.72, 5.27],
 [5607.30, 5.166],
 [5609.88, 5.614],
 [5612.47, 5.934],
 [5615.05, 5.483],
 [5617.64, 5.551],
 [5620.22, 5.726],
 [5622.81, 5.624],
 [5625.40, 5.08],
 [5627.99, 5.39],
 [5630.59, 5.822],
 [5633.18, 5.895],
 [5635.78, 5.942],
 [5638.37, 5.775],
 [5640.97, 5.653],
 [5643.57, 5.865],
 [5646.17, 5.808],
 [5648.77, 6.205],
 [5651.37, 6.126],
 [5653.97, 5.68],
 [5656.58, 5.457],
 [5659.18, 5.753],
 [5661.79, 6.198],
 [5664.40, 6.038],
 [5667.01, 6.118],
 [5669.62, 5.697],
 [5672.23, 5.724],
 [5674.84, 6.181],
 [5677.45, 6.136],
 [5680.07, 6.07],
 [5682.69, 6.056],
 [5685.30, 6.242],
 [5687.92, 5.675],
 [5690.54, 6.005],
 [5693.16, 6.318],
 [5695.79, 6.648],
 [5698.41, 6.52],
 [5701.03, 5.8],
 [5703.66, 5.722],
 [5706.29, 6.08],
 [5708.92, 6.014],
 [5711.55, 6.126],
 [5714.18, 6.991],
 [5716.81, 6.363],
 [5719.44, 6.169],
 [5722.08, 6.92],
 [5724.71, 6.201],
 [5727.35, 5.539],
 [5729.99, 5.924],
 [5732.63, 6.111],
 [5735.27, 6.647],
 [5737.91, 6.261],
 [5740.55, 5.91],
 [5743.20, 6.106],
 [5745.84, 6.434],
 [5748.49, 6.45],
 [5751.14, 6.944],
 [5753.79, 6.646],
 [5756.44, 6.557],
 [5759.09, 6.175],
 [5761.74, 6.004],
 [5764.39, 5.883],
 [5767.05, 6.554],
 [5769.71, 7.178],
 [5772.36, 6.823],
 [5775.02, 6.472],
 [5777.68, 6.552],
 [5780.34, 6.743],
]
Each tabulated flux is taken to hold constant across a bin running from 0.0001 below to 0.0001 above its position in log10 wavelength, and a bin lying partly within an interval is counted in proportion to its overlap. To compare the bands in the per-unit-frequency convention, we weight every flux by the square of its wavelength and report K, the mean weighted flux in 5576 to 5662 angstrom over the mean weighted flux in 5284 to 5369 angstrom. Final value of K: 1.30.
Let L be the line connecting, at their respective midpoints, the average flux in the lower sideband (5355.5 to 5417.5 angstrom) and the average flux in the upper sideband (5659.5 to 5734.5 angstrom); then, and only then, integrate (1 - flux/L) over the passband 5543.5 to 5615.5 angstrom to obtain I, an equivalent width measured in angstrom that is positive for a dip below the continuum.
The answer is 4.5 angstrom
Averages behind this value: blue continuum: 5.1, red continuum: 6.13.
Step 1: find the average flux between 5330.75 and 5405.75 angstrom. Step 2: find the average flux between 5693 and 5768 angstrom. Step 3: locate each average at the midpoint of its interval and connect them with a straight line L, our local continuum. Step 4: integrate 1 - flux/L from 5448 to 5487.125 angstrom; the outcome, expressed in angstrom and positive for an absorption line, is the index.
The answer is 0.5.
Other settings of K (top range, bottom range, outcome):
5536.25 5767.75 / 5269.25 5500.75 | 1.30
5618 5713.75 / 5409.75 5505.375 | 1.22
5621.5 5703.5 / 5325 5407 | 1.35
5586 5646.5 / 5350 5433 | 1.14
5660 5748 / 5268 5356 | 1.57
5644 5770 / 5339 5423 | 1.38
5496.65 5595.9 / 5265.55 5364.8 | 1.29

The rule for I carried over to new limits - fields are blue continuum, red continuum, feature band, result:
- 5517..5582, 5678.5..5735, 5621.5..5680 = 1.4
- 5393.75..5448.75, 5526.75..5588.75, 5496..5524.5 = 1.0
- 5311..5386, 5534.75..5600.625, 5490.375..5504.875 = 0.6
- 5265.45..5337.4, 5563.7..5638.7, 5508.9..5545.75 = -2.1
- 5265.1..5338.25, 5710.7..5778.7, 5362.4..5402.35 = -2.4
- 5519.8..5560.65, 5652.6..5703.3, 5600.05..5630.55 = 2.2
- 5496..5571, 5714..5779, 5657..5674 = 0.3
